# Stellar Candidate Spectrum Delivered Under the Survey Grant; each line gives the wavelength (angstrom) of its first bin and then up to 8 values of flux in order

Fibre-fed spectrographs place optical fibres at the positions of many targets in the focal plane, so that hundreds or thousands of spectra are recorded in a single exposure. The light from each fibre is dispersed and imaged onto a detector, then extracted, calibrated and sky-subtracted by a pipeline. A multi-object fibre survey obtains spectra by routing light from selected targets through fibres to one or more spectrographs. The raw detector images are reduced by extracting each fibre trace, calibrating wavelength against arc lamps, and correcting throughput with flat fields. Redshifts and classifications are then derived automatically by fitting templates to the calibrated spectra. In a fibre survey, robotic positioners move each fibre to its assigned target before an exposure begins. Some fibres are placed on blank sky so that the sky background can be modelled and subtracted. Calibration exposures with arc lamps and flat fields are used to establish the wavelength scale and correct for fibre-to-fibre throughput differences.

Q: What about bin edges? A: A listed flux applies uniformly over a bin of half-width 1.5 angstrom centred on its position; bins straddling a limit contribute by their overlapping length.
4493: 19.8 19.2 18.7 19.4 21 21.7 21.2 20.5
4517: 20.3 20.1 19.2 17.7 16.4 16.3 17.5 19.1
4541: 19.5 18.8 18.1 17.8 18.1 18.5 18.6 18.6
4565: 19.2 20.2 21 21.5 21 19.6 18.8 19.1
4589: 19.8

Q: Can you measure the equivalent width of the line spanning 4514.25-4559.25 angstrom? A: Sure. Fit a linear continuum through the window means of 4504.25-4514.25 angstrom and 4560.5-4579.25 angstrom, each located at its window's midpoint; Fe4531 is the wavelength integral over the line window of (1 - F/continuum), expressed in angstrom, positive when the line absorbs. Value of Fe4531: 5.0 angstrom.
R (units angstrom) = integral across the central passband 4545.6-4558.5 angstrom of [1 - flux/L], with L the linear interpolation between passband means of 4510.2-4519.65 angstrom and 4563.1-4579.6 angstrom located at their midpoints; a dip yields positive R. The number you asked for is 1.47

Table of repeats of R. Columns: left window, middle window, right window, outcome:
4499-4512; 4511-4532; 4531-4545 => 0.5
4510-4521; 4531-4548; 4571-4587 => 1.7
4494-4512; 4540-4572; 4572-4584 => 2.2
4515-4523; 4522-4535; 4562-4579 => 1.8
